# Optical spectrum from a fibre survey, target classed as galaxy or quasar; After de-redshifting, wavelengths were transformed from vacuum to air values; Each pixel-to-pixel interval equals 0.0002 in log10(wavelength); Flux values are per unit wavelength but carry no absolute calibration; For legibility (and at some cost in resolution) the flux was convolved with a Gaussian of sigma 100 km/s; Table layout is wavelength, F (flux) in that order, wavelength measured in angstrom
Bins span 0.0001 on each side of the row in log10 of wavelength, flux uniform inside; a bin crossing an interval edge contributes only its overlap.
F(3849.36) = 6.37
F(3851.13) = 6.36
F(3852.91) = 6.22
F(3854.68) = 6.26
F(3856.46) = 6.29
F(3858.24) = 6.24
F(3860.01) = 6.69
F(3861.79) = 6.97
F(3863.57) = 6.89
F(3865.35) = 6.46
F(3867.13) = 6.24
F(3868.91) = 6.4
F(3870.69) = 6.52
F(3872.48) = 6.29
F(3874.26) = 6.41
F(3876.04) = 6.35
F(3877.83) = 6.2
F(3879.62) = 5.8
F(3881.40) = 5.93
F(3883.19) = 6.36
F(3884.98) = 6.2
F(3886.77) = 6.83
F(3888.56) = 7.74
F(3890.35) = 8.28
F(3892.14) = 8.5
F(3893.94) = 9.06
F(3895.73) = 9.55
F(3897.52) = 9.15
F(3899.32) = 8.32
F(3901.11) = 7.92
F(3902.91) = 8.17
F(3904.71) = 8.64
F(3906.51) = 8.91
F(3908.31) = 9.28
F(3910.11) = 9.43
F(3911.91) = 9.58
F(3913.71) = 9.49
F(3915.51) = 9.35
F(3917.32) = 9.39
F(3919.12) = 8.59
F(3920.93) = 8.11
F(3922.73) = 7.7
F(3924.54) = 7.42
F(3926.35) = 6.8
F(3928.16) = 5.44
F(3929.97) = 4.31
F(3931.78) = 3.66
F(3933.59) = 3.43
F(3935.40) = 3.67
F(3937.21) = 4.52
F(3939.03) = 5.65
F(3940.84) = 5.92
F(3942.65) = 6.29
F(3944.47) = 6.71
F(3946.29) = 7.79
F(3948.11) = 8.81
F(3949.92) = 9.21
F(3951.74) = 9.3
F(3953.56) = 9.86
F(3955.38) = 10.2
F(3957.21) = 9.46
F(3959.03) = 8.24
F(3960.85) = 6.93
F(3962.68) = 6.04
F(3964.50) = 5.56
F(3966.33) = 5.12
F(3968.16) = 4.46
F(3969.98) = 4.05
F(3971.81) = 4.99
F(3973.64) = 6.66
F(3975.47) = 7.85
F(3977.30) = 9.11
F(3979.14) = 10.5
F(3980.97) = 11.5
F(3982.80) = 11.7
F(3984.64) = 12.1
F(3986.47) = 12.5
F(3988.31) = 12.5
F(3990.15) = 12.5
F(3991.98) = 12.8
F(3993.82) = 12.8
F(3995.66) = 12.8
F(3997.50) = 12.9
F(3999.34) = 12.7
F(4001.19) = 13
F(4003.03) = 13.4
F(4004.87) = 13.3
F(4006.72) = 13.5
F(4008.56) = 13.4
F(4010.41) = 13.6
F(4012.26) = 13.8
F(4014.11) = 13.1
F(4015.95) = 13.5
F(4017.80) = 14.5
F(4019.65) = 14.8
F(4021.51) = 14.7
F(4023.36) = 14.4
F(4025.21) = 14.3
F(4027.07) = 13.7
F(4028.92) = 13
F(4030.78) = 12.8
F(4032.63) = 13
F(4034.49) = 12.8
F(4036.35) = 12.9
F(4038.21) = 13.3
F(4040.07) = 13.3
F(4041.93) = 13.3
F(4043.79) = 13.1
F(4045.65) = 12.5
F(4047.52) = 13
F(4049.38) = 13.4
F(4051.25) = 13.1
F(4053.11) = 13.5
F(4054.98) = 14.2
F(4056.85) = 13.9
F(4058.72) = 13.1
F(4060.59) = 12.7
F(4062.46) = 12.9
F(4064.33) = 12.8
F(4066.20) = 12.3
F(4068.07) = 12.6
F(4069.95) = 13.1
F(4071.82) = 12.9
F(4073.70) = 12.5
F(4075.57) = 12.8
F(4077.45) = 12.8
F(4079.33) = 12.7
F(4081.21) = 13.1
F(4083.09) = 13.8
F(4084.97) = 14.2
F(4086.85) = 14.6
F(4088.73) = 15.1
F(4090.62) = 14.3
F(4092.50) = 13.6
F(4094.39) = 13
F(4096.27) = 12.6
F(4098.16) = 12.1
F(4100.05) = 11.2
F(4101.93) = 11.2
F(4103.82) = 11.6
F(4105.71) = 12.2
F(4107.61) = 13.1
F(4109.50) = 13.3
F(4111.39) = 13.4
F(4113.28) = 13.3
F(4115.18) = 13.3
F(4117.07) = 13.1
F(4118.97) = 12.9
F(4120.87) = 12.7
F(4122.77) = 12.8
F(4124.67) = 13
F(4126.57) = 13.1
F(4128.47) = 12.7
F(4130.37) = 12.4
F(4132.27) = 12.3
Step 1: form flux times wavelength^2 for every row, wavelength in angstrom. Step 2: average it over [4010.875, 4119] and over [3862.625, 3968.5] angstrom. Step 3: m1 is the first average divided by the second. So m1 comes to 2.0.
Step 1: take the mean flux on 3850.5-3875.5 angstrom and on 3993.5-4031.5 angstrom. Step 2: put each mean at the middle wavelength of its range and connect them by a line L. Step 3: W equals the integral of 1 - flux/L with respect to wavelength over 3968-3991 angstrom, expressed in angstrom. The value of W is 5.0 angstrom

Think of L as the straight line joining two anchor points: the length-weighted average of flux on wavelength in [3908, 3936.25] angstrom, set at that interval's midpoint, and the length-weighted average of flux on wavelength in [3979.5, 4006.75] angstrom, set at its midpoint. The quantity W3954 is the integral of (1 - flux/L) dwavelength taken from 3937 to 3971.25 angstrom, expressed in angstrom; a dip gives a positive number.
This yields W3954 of 8.8 angstrom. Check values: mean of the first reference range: 7.19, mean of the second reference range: 12.6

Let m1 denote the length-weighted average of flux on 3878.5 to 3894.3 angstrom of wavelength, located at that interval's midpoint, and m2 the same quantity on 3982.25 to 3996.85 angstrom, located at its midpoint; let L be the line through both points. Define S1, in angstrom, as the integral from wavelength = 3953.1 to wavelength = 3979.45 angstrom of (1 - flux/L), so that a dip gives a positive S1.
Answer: 9.6 angstrom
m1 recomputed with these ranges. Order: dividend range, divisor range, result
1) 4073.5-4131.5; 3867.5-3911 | 1.90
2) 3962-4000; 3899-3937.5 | 1.34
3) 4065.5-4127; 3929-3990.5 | 1.81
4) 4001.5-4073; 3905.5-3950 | 1.98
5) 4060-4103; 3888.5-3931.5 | 1.72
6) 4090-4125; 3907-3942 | 2.01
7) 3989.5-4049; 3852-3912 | 1.95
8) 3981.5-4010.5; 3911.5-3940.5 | 2.00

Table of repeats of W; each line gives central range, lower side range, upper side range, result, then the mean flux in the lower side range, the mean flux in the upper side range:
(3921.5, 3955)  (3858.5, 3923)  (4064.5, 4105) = 9.2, 7.71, 13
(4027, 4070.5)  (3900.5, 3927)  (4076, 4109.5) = -4.2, 8.61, 13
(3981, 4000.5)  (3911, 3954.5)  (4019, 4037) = -2.5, 7.13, 13.6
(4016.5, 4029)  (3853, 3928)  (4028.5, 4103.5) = -2.7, 7.55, 13.1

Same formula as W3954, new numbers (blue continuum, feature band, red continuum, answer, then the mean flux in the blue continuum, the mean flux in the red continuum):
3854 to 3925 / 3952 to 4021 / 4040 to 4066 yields 1.95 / 7.61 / 13.2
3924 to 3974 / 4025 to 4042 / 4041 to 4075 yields -2.41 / 6.44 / 13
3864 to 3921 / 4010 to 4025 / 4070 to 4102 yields -3.77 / 7.79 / 13.1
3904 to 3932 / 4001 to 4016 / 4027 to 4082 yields -2.77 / 7.97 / 13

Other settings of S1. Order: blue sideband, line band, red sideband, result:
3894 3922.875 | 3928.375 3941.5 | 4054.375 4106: 7.0 angstrom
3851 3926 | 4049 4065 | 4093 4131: -2.7 angstrom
